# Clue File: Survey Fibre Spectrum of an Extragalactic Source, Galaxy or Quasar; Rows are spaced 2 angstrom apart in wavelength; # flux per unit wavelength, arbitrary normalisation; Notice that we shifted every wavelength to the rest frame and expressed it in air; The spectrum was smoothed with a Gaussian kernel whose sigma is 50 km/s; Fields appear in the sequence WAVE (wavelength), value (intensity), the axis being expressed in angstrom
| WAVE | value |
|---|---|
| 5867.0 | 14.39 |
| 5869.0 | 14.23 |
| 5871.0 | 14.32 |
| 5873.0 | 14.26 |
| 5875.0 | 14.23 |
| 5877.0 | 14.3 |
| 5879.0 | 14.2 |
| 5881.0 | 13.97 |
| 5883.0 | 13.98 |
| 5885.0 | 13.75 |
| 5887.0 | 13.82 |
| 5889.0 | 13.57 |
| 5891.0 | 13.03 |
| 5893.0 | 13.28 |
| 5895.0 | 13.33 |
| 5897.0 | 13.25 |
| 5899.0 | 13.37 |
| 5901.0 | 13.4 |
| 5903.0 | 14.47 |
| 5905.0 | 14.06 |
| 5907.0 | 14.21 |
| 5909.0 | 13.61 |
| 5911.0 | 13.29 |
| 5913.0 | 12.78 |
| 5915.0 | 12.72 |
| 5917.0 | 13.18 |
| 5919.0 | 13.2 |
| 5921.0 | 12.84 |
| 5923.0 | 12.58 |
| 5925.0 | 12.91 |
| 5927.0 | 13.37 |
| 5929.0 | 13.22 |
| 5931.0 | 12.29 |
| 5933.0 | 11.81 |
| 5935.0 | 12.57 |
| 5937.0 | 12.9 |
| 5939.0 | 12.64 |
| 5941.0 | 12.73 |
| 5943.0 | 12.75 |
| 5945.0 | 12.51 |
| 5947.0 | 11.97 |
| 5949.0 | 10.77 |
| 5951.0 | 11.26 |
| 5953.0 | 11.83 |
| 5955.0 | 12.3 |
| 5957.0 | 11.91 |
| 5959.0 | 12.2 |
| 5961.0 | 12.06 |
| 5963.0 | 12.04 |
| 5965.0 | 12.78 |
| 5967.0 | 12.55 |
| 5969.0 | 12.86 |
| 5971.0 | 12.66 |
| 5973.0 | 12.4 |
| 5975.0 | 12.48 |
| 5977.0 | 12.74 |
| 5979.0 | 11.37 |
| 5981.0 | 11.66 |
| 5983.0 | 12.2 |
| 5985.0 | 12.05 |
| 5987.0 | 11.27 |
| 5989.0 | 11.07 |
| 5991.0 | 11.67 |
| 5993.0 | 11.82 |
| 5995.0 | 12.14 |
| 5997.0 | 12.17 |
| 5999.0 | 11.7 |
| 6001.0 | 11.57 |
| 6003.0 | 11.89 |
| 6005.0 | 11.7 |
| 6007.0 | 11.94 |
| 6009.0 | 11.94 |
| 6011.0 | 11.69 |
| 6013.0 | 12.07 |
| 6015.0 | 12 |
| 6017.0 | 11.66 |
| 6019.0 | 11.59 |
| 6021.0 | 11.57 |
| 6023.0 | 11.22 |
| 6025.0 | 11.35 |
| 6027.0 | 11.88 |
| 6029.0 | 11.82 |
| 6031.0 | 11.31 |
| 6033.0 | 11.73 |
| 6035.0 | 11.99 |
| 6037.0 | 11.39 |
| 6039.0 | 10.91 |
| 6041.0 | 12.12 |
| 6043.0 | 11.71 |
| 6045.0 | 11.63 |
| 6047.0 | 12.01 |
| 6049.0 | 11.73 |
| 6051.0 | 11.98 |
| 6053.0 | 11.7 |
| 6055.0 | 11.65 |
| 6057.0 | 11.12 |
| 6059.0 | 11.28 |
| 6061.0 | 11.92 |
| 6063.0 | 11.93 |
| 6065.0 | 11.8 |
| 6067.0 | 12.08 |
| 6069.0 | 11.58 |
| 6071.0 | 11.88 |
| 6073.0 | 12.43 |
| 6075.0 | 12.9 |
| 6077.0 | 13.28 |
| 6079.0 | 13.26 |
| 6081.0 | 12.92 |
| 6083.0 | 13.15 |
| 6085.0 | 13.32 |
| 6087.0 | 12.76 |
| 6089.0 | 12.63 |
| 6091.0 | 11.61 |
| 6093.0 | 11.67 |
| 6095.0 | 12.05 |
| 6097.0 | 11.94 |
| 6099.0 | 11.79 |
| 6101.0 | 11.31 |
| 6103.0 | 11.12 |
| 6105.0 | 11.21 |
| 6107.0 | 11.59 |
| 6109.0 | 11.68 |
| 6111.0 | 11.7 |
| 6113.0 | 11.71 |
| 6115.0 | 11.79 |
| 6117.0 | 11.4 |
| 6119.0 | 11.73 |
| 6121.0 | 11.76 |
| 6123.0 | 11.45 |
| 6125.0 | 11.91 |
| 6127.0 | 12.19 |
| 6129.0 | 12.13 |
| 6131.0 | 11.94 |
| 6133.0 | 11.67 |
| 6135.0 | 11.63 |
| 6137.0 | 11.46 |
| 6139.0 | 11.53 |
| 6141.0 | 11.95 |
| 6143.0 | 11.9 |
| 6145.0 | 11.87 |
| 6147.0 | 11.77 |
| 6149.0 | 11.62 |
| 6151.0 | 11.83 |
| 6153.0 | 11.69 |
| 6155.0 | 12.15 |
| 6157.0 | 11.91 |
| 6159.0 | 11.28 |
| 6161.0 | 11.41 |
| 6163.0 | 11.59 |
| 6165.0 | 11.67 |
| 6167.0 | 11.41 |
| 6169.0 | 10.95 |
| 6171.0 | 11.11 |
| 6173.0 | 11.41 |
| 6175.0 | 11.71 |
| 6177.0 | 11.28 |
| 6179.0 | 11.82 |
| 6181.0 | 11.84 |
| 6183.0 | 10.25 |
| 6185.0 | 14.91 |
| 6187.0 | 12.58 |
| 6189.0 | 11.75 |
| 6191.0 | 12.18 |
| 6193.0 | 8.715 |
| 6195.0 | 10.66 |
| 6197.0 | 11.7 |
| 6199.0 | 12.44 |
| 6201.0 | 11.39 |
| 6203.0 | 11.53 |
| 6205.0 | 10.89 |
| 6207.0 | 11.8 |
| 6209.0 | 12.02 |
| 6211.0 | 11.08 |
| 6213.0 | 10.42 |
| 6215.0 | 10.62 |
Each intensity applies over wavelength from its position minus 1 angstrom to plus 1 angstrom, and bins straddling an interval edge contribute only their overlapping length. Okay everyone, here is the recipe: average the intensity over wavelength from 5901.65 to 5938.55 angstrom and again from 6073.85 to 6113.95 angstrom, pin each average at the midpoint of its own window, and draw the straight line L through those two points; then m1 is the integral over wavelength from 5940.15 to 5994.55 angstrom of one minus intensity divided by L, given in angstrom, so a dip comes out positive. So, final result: 3.3 angstrom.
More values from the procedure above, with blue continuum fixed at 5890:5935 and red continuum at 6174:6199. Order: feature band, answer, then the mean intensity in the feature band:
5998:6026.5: 2.1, 11.7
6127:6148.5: 0.2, 11.8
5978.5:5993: 1.3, 11.6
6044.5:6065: 1.1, 11.7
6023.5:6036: 0.9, 11.7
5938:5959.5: 1.5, 12.1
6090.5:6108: 0.8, 11.6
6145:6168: 0.3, 11.7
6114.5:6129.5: 0.3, 11.8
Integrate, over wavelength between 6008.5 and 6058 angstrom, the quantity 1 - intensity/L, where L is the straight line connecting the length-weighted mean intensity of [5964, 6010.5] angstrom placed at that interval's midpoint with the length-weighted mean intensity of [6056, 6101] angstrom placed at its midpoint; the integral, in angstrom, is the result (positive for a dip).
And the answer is 1.9 angstrom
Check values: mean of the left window 12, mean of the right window 12.2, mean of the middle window 11.7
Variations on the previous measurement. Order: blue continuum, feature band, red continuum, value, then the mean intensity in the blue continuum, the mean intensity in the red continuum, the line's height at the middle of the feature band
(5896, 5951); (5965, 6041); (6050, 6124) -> 3.68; 12.9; 12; 12.5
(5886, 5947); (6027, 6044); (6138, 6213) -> 1.06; 13.1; 11.6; 12.4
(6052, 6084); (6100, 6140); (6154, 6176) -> 0.59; 12.2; 11.5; 11.8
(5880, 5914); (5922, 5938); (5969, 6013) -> 0.38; 13.6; 11.9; 13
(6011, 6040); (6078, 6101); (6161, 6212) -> -1.65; 11.6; 11.5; 11.6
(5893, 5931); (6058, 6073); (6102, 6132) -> 0.33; 13.3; 11.7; 12.1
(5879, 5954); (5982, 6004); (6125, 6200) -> 1.44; 13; 11.7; 12.6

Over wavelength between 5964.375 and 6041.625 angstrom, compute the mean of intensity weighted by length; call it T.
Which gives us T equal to 11.9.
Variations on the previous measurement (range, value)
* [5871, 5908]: 13.8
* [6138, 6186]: 11.7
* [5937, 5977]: 12.3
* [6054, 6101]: 12.2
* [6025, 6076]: 11.8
